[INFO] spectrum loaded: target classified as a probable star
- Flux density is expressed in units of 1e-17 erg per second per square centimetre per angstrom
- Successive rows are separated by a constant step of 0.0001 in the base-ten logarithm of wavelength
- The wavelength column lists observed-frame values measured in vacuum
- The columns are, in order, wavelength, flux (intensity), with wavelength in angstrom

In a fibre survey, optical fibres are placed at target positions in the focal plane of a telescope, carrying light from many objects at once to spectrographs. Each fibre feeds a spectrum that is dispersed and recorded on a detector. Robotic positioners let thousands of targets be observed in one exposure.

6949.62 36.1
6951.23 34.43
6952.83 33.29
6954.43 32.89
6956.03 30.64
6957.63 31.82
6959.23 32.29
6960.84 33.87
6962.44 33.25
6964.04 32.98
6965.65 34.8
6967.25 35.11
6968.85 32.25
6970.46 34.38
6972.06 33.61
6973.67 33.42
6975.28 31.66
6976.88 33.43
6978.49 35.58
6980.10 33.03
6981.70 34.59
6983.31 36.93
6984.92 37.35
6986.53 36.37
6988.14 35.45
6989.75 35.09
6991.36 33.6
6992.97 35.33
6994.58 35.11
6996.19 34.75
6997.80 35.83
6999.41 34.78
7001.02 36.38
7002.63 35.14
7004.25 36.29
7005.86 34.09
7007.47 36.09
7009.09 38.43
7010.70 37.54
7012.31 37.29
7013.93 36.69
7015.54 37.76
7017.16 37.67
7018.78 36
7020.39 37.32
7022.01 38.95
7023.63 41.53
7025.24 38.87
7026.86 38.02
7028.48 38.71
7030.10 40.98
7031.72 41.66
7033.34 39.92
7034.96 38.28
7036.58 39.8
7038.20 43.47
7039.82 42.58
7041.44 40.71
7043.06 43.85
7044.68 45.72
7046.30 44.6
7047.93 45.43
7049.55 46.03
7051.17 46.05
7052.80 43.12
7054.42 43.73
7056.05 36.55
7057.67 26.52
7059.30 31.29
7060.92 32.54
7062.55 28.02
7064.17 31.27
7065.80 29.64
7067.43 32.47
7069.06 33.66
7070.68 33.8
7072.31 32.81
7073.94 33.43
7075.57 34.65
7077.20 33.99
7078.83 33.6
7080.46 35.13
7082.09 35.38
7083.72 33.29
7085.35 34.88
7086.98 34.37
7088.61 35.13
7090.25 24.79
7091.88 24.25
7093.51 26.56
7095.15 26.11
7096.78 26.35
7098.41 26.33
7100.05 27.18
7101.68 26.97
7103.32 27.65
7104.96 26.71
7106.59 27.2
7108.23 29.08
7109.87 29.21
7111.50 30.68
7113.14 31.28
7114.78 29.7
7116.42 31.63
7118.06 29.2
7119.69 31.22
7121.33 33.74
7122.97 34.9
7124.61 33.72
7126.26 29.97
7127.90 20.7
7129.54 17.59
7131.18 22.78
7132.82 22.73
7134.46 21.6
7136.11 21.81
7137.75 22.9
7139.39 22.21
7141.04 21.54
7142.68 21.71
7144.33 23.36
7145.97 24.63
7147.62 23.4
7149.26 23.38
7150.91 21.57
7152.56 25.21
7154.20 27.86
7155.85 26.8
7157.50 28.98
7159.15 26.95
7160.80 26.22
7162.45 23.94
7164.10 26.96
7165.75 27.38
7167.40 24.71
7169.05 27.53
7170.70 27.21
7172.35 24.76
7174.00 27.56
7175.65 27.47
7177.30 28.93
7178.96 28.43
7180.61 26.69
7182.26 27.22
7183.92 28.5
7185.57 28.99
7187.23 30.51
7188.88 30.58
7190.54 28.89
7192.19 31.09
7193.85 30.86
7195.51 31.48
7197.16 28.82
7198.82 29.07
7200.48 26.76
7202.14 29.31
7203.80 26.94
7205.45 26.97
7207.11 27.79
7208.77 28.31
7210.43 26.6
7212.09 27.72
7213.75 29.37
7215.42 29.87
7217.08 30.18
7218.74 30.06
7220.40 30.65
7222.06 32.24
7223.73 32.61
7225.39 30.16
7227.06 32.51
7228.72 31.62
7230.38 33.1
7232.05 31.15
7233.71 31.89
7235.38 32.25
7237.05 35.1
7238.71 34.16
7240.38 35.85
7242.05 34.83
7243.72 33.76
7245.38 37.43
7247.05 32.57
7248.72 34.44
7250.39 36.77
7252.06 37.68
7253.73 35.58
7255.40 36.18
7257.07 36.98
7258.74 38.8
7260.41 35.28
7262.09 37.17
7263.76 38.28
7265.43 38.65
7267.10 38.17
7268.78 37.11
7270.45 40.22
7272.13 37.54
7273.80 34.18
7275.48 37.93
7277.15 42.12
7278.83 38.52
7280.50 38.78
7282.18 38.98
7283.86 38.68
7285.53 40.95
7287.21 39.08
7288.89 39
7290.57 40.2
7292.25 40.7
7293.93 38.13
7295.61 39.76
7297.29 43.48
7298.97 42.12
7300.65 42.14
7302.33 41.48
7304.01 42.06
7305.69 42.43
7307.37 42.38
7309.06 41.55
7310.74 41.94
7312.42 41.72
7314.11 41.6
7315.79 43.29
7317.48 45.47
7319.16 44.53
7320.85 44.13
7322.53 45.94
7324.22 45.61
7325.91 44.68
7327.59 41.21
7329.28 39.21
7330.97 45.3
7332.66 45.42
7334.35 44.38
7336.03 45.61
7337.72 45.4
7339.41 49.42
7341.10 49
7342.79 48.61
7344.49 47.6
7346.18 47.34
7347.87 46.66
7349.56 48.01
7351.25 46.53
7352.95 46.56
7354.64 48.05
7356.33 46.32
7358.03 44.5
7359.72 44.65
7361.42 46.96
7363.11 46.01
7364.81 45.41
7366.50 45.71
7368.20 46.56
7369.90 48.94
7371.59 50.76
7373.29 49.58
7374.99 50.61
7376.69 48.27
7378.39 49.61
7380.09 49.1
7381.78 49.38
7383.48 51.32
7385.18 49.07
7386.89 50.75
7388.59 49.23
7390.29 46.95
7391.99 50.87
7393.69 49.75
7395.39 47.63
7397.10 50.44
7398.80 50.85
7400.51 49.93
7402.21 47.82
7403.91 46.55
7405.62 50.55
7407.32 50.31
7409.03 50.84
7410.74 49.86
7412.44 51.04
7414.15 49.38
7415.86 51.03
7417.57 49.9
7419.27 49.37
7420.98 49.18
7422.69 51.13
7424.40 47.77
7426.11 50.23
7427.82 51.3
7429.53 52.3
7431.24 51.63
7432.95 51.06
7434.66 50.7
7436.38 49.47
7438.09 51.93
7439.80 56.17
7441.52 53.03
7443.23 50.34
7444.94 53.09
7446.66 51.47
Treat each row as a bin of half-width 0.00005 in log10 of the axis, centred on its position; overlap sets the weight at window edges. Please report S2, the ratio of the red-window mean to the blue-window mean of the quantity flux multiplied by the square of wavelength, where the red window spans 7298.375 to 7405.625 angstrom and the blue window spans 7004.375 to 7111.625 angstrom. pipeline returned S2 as 1.43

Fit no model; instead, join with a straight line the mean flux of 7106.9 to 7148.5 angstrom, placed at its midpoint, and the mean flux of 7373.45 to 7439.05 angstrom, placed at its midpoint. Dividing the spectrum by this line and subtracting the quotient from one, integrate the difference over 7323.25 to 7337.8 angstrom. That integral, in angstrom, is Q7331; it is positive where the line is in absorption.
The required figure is -0.2 angstrom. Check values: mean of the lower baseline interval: 26.5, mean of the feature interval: 44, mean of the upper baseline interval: 49.9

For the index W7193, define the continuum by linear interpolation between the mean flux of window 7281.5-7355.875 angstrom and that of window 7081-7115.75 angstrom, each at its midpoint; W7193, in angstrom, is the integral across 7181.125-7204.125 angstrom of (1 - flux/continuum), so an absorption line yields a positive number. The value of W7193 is 4.0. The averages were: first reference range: 29.2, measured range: 29.2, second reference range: 43.6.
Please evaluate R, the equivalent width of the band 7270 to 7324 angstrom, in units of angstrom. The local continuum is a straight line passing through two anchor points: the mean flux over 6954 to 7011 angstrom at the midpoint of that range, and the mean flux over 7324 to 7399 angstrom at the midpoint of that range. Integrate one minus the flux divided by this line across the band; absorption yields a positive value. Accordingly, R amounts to 5.0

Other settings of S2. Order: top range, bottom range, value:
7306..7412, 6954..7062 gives 1.40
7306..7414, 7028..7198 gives 1.65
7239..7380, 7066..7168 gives 1.59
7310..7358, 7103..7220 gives 1.74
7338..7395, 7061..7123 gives 1.69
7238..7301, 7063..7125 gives 1.29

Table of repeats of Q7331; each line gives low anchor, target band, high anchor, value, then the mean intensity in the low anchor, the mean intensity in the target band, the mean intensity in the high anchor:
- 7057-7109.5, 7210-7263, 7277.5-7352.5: 7.6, 30.5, 33.3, 43.2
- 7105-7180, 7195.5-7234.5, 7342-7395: 4.2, 26.5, 29.8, 48.1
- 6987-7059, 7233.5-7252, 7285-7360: 3.4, 38.6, 34.7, 43.9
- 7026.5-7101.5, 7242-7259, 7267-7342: 1.9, 35.5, 35.9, 41.9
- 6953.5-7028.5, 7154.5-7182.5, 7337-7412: 9.8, 35.4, 26.9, 48.4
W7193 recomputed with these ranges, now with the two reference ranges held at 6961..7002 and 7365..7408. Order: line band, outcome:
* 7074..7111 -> 8.19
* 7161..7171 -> 3.64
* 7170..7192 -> 7.14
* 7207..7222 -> 4.82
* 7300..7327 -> 1.96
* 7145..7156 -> 4.37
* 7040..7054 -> -2.80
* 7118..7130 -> 3.18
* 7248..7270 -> 3.71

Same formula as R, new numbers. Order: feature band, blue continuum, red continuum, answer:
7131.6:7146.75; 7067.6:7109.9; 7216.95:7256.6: 4.3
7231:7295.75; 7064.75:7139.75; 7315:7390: 5.7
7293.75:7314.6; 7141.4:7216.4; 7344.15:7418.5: -0.6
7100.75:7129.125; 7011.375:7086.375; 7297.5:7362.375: 7.1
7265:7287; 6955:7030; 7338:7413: 3.2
